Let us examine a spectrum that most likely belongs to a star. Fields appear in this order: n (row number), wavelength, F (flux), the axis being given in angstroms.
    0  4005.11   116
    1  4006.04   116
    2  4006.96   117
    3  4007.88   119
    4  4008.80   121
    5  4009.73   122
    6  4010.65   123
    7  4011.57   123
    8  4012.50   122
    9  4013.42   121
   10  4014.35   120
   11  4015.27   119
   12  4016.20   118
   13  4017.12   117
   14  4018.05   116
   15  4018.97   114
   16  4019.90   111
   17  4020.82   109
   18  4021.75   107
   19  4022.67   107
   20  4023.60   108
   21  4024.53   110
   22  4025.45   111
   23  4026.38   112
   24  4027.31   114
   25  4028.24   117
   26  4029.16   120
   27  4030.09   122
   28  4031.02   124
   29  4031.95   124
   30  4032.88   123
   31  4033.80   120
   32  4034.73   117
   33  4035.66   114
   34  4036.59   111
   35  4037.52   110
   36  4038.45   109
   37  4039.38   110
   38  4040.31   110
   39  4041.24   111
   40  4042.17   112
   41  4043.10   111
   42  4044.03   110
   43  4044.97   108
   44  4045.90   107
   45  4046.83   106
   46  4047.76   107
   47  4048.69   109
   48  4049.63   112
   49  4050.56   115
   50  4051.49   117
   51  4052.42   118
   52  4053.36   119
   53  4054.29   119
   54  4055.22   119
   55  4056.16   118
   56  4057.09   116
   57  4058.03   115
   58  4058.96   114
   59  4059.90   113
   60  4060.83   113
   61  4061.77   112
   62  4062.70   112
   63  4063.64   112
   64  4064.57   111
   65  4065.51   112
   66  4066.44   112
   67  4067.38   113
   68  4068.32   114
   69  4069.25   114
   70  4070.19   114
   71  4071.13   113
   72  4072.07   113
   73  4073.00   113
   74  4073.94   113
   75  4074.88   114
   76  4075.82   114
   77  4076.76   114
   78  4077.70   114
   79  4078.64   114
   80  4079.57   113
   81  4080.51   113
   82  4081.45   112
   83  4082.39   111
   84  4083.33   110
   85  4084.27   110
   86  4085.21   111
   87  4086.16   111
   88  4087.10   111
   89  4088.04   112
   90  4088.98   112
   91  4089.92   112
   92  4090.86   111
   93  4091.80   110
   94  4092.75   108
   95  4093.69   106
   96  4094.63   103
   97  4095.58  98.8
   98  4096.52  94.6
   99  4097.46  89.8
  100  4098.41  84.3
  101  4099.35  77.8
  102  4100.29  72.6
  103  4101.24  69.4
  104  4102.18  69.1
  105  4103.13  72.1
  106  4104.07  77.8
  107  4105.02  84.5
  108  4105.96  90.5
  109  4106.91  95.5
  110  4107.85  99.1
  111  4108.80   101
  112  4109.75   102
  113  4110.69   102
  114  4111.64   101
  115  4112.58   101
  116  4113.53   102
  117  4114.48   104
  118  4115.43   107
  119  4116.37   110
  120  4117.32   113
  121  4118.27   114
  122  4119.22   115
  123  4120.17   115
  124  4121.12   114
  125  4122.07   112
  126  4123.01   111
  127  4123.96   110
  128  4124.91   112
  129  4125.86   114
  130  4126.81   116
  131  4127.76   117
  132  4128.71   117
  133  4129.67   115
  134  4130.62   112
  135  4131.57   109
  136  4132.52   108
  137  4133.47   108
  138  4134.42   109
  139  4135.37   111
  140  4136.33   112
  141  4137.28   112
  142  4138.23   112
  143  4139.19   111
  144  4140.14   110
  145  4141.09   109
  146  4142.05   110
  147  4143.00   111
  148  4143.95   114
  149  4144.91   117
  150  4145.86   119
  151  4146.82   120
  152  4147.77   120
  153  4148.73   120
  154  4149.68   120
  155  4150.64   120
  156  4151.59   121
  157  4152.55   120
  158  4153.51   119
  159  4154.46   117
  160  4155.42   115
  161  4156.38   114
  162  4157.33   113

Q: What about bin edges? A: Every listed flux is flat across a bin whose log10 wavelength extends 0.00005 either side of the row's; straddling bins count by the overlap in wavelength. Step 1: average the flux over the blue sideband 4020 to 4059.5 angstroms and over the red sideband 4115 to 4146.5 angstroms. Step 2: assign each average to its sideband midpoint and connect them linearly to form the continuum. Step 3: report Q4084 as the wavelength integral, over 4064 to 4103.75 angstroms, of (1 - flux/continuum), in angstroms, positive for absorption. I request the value 2.8 angstroms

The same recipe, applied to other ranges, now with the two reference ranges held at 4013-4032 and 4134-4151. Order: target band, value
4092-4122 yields 4.6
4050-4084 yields 0.2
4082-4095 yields 0.5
